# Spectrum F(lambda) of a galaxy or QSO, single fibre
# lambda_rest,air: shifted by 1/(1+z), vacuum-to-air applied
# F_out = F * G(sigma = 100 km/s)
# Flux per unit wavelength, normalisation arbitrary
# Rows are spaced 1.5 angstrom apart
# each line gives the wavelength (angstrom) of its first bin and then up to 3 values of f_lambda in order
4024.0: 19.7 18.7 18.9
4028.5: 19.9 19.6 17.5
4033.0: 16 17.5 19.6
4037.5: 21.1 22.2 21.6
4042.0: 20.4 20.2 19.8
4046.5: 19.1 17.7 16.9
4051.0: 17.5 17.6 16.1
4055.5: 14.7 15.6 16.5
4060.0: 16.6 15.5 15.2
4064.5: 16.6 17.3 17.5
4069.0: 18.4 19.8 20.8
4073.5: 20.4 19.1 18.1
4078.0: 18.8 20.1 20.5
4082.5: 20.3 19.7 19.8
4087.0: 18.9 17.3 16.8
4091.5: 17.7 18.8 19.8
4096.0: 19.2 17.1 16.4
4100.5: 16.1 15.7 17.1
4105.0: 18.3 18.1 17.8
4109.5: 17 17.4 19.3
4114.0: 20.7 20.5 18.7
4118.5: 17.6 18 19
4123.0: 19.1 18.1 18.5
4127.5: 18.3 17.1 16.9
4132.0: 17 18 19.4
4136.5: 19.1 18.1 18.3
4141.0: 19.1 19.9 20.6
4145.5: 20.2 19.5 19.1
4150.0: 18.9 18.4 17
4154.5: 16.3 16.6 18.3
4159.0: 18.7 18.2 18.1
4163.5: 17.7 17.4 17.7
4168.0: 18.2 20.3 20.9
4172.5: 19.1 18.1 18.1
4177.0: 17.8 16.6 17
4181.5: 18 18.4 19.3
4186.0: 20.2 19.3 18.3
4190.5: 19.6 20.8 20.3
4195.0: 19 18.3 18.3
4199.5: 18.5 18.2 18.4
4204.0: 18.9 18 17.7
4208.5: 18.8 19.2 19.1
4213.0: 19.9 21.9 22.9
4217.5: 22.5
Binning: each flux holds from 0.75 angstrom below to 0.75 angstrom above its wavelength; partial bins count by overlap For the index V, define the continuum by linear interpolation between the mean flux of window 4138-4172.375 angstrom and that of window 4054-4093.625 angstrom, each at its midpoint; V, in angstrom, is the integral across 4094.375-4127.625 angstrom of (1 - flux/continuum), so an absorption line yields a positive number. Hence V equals 0.3 angstrom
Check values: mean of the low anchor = 18.1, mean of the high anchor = 18.6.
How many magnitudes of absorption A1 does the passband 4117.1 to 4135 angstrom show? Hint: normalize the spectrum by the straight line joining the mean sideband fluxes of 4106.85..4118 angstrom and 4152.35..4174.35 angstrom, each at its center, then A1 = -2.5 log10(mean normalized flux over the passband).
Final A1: 0.03 mag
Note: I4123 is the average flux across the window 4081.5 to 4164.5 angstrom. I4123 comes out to 18.3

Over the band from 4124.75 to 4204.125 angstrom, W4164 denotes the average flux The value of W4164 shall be 18.5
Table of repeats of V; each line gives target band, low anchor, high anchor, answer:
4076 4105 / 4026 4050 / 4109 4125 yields 0.9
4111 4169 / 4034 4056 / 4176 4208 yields 0.8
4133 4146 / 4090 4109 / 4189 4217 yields -0.6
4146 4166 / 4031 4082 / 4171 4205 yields 0.6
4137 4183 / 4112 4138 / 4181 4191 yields 1.0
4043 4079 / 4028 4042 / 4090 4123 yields 2.3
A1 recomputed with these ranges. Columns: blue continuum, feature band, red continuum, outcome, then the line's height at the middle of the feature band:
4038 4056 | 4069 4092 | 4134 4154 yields -0.02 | 18.8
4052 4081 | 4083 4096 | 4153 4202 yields -0.05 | 17.9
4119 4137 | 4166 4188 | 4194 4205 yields -0.01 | 18.4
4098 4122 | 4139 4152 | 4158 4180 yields -0.07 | 18.2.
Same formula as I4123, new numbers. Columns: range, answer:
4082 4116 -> 18.2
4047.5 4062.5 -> 16.4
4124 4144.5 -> 18.4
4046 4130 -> 18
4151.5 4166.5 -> 17.6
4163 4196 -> 18.7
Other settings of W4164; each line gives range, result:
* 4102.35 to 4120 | 18.3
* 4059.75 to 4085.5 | 18.6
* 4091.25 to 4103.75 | 17.6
